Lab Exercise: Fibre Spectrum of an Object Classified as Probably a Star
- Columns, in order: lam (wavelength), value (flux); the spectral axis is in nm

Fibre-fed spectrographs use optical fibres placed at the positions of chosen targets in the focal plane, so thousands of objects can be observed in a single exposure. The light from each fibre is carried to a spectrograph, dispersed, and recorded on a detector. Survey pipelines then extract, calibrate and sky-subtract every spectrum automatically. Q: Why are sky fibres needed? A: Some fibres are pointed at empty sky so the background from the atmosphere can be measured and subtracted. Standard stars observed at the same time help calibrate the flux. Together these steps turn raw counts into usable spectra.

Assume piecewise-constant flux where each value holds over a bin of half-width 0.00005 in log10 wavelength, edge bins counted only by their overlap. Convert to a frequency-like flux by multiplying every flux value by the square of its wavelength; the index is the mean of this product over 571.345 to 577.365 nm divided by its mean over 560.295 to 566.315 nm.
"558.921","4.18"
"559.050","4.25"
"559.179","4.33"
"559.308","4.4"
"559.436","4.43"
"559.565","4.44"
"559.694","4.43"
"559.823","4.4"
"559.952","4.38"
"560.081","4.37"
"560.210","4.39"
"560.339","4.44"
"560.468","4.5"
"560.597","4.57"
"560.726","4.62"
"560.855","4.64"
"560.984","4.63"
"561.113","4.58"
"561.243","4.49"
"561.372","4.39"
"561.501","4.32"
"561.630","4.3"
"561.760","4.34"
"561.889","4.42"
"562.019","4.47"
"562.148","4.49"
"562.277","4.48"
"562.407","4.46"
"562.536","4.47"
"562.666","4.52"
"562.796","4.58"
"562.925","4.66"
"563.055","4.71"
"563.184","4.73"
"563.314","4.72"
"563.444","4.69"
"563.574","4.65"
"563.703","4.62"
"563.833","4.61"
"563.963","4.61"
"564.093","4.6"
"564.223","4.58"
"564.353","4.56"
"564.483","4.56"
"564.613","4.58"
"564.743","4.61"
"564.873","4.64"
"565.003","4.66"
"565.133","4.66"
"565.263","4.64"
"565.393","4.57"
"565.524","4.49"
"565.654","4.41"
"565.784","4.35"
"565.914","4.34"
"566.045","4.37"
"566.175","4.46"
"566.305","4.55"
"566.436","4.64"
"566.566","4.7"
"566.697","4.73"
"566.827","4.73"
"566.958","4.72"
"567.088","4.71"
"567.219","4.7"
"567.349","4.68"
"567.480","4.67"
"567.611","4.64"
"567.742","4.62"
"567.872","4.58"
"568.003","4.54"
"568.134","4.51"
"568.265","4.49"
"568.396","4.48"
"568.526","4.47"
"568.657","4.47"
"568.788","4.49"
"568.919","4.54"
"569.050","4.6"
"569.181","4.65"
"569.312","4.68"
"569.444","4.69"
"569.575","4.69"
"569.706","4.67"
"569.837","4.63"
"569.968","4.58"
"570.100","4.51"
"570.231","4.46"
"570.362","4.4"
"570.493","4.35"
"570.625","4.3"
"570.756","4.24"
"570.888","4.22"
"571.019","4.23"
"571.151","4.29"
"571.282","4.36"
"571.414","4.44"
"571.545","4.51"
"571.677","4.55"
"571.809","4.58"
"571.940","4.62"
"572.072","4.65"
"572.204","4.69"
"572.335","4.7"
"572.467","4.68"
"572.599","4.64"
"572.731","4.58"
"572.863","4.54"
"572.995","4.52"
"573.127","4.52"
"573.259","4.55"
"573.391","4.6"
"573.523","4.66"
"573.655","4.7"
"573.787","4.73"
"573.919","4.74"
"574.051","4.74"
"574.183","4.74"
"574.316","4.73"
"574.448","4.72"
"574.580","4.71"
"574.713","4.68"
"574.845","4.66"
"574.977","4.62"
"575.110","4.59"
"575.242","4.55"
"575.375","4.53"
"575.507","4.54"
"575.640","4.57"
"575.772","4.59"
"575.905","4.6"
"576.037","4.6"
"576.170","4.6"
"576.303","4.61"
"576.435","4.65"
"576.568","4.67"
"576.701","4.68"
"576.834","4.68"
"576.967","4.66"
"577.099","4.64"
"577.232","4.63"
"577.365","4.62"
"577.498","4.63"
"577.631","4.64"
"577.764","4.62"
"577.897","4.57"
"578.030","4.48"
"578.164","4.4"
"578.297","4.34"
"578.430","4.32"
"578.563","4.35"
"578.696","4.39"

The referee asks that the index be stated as 1.06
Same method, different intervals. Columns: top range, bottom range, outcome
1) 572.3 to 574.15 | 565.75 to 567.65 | 1.03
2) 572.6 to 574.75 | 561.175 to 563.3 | 1.08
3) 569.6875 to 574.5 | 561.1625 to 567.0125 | 1.03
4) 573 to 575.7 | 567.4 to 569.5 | 1.04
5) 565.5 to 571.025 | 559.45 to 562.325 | 1.04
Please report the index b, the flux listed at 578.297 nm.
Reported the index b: 4.34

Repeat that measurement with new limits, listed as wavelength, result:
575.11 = 4.59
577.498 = 4.63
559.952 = 4.38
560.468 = 4.5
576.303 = 4.61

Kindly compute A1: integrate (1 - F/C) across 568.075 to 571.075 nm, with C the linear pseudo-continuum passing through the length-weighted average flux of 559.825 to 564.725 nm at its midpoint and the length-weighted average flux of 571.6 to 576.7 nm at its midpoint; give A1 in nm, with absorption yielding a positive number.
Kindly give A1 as 0.064 nm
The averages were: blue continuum 4.53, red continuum 4.63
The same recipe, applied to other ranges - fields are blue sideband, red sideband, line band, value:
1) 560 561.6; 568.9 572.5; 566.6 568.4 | -0.05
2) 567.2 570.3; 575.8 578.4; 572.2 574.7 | -0.04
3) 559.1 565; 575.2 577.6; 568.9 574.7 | 0.02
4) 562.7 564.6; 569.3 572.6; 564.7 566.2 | 0.03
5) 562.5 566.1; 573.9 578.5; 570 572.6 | 0.07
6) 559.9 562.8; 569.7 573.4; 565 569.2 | -0.08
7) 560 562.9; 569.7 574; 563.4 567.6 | -0.09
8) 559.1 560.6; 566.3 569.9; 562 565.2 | -0.06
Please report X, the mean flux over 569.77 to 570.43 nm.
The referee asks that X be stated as 4.52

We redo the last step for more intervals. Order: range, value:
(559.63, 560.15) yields 4.39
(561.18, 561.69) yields 4.38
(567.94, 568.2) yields 4.52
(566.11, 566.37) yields 4.51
